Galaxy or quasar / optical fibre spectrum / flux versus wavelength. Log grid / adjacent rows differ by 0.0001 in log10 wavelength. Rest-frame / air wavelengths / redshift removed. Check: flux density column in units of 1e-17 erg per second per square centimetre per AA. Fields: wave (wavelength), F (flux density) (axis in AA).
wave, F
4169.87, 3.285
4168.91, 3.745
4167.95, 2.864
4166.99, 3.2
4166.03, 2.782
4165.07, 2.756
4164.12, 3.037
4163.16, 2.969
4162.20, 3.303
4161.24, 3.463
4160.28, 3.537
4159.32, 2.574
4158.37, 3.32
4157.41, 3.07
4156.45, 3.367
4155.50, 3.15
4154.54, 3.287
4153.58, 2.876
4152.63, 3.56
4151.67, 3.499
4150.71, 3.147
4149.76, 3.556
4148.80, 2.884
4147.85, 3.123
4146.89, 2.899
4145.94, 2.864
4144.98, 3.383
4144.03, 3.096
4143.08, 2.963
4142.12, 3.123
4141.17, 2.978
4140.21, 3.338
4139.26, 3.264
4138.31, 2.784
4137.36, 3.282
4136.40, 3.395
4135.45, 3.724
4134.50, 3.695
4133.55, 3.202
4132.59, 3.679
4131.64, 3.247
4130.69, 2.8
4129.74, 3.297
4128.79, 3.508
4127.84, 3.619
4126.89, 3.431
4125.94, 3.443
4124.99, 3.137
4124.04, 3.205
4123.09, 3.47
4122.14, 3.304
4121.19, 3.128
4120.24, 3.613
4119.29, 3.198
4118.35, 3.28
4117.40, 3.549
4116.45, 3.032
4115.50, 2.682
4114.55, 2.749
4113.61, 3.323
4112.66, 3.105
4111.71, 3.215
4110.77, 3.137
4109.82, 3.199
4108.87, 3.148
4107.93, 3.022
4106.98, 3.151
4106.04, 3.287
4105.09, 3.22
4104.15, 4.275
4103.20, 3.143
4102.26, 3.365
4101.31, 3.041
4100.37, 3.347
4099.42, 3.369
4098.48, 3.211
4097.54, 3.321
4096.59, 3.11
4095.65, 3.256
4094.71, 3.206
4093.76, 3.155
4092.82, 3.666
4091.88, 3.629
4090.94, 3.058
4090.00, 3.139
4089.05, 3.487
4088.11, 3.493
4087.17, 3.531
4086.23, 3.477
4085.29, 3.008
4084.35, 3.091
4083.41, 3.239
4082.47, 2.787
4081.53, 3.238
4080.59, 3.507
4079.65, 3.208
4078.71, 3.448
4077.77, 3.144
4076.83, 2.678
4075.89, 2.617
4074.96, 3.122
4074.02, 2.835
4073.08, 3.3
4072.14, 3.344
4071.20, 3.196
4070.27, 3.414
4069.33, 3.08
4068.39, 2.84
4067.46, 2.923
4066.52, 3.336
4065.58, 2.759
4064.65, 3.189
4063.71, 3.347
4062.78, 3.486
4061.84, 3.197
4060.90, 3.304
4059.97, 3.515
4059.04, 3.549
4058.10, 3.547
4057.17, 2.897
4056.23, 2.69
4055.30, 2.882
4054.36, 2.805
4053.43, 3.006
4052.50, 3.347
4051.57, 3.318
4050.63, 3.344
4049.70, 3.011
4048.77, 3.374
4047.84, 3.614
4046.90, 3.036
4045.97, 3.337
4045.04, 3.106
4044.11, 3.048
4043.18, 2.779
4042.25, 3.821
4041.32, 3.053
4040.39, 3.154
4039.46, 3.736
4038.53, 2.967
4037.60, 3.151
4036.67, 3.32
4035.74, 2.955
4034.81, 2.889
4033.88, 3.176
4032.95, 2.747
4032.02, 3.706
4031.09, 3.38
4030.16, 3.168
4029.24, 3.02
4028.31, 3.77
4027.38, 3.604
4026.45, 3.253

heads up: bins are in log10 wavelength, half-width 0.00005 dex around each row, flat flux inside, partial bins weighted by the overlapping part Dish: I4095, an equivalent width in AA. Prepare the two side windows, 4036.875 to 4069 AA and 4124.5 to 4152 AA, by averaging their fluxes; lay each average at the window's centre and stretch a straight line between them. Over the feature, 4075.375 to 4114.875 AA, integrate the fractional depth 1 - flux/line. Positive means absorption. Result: -0.2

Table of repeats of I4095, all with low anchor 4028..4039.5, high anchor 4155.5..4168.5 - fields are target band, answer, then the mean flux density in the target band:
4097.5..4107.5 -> -0.6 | 3.34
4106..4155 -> -1.6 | 3.23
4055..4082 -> 0.1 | 3.16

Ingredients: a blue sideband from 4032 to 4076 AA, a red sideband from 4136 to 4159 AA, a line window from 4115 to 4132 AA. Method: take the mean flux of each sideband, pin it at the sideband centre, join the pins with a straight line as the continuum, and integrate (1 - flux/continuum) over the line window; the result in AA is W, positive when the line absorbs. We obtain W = -0.6 AA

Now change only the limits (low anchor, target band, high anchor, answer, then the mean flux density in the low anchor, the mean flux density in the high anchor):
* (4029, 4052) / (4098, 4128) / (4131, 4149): -0.5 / 3.21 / 3.21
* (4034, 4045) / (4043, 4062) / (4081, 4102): 0.1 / 3.17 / 3.27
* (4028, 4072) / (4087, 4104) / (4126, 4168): -0.6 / 3.2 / 3.21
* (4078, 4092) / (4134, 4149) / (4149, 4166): 0.1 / 3.28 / 3.19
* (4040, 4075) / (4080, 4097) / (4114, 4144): -0.3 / 3.18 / 3.26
